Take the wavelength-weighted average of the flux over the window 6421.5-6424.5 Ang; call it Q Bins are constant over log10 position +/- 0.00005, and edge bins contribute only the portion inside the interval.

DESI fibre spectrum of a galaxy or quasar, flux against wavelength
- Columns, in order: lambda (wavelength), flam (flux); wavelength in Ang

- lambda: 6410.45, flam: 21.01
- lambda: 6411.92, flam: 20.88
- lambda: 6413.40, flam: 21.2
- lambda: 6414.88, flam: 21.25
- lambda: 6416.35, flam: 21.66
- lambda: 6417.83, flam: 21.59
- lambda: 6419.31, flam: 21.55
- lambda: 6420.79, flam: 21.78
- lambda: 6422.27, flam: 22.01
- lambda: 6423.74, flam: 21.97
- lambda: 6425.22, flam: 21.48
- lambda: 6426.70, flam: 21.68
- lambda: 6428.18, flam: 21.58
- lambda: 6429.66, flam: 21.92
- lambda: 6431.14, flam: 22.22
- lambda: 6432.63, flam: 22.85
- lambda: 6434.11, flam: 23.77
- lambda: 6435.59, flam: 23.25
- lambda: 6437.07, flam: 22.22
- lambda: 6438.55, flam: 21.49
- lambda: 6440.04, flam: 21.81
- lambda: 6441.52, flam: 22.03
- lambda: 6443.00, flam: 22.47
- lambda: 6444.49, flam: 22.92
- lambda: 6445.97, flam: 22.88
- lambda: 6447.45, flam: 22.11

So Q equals 22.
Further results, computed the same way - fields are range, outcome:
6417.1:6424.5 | 21.8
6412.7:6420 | 21.4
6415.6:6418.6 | 21.6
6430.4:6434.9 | 22.9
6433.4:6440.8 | 22.5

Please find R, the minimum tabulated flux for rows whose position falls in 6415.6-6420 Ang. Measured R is 21.55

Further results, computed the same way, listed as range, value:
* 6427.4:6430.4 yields 21.58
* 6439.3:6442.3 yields 21.81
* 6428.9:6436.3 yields 21.92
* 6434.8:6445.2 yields 21.49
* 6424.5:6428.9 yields 21.48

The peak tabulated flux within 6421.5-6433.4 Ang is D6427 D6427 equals 22.85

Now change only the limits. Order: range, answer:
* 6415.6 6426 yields 22.01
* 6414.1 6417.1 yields 21.66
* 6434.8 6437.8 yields 23.25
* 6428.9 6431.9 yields 22.22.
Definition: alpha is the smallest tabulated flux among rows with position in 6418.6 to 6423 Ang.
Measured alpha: 21.55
